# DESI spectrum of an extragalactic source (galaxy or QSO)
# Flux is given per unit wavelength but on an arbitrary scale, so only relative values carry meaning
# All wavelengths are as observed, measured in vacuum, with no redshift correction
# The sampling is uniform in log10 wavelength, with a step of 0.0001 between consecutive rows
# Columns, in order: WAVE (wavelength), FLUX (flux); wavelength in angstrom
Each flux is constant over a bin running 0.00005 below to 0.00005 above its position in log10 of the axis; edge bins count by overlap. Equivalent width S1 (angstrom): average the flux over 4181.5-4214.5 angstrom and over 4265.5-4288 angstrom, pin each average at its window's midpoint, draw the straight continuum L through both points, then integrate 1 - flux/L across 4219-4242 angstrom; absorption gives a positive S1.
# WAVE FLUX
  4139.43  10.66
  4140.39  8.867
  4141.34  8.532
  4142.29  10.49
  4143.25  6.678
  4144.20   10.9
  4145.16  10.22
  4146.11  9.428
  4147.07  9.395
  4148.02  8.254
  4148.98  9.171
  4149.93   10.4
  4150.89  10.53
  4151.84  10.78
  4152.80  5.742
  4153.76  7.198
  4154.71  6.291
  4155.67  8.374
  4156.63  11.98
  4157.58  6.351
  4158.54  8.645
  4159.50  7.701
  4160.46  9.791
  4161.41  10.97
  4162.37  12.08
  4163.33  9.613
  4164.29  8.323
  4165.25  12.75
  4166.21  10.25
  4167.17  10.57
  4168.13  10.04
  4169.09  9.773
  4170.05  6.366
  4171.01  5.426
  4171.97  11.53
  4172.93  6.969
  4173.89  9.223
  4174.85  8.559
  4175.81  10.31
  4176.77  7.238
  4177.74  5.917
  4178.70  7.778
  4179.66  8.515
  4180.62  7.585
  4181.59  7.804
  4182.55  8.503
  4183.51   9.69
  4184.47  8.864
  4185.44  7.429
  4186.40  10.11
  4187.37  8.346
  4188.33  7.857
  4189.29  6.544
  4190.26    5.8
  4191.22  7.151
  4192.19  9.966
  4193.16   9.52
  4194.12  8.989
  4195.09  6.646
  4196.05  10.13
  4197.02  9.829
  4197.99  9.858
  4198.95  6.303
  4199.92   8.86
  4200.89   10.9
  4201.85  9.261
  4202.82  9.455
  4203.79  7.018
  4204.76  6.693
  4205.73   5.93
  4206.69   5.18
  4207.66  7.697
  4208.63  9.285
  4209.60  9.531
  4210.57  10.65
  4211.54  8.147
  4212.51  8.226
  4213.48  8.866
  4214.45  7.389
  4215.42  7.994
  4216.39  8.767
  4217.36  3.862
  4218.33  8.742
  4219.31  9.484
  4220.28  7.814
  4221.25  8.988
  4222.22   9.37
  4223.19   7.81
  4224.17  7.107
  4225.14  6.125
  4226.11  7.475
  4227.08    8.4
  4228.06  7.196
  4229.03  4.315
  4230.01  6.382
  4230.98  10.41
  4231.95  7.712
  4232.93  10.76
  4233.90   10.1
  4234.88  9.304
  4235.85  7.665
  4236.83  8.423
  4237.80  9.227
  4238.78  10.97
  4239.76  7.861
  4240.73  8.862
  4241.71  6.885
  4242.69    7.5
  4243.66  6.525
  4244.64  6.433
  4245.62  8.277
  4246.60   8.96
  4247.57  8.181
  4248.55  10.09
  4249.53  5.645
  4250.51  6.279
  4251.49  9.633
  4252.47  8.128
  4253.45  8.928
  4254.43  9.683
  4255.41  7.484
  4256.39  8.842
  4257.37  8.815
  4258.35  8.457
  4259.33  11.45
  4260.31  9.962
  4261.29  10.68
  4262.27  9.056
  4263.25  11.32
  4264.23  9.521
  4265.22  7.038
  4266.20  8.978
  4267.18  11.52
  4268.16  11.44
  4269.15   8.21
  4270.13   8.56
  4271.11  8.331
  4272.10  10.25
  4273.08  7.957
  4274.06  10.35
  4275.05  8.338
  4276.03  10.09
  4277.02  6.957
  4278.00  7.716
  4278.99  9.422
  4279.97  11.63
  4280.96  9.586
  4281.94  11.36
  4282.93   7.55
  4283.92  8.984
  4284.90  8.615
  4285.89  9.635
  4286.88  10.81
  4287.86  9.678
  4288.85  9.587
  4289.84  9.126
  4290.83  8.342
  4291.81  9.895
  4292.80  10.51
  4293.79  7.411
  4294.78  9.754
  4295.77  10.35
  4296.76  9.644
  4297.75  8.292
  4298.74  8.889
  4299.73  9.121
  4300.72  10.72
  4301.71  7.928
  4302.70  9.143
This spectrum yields 1.3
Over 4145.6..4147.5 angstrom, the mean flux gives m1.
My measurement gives 9.42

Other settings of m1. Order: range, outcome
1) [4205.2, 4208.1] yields 6.27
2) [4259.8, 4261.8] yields 10.3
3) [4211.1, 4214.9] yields 8.16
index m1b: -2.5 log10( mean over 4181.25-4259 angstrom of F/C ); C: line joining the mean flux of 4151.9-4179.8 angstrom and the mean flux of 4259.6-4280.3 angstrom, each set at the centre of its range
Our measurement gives 0.11 mag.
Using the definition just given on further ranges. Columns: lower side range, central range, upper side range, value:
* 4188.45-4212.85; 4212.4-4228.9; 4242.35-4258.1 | 0.06 mag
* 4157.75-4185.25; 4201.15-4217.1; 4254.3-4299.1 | 0.12 mag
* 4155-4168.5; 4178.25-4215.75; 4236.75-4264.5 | 0.13 mag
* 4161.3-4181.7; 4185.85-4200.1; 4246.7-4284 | 0.08 mag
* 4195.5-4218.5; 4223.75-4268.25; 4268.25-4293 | 0.03 mag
